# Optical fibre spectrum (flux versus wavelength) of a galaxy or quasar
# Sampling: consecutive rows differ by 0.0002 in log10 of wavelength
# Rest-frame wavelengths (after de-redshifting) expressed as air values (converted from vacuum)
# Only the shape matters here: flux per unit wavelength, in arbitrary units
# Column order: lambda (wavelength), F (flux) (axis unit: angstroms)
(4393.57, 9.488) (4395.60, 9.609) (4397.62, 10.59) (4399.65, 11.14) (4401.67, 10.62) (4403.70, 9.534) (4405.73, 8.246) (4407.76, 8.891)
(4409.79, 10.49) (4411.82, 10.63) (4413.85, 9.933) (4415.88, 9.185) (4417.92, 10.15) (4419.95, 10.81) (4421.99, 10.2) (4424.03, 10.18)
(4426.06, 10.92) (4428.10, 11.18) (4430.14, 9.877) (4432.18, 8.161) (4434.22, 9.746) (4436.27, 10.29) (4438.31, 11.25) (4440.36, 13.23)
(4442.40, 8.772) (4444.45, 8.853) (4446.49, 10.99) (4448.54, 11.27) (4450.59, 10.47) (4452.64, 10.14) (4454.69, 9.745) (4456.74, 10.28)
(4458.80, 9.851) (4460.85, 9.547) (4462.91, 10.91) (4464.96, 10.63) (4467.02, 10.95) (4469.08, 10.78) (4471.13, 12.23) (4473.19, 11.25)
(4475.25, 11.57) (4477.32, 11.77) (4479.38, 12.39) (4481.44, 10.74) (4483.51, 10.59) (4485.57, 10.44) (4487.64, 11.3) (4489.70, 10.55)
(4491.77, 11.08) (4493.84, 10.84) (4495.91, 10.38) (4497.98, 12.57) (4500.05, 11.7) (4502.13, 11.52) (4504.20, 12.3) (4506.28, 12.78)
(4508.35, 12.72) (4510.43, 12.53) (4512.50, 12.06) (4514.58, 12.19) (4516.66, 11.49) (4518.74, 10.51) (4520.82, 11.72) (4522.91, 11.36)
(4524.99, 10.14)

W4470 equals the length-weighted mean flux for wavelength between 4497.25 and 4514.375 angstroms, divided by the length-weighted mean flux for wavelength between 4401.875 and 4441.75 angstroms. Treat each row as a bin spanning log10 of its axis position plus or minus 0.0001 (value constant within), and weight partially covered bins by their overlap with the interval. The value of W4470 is 1.21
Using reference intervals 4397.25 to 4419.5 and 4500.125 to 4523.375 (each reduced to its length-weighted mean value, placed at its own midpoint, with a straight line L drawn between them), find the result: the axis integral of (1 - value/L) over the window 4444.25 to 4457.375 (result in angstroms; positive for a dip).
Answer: 0.52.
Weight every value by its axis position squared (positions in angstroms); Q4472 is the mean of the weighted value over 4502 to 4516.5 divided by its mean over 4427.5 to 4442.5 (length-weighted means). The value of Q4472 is 1.23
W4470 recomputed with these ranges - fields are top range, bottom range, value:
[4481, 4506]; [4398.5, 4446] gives 1.11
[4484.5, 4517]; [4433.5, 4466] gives 1.12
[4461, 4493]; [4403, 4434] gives 1.12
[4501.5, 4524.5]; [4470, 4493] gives 1.06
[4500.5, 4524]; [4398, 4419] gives 1.20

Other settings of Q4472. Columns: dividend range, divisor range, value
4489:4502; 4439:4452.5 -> 1.08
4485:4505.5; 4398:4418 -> 1.19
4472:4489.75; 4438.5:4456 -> 1.09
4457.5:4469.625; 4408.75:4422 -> 1.04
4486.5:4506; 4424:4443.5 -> 1.13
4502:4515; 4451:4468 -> 1.23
